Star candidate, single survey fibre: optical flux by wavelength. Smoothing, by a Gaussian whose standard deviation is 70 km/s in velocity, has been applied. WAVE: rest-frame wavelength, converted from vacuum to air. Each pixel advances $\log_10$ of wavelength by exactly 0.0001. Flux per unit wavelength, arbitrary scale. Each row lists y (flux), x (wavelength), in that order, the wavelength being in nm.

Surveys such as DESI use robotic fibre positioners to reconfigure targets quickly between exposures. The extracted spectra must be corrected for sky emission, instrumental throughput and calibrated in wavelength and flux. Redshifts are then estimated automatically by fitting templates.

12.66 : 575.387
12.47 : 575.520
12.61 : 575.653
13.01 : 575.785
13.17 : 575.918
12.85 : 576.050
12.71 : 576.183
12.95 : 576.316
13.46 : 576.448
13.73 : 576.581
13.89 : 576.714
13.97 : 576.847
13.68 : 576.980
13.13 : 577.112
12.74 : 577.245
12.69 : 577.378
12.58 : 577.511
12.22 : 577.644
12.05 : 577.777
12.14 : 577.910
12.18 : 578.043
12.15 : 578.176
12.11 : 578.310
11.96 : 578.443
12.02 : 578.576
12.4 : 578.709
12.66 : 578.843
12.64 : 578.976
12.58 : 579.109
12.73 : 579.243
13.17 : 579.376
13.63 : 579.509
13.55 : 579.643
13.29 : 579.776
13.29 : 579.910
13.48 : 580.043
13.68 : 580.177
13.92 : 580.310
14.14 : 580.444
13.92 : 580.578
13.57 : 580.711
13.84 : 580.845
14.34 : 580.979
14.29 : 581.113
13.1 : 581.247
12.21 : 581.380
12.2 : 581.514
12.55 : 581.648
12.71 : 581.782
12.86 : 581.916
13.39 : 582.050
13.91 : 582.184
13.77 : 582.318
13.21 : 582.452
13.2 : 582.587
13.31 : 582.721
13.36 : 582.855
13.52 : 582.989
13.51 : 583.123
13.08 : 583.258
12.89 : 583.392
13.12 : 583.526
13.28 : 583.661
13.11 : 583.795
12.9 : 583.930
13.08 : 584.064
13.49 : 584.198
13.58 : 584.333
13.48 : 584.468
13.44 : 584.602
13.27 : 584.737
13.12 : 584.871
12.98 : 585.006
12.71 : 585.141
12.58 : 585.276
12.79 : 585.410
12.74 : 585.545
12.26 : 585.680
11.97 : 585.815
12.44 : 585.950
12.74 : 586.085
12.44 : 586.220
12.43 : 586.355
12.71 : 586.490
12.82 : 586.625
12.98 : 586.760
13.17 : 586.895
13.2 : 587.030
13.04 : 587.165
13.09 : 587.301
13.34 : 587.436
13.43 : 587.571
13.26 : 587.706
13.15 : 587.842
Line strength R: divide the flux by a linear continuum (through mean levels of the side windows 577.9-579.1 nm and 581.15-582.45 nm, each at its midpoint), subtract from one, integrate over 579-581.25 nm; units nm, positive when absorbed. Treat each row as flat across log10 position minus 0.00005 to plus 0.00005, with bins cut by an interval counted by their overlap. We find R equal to -0.16 nm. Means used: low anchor 12.3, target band 13.6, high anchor 13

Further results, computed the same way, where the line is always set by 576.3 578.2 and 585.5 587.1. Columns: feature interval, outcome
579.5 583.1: -0.171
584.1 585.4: -0.047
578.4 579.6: 0.018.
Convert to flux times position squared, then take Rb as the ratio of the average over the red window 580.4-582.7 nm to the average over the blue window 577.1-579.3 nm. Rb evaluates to 1.09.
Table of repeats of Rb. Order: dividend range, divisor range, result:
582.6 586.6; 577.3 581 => 1.02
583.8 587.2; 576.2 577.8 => 1.01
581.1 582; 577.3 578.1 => 1.05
